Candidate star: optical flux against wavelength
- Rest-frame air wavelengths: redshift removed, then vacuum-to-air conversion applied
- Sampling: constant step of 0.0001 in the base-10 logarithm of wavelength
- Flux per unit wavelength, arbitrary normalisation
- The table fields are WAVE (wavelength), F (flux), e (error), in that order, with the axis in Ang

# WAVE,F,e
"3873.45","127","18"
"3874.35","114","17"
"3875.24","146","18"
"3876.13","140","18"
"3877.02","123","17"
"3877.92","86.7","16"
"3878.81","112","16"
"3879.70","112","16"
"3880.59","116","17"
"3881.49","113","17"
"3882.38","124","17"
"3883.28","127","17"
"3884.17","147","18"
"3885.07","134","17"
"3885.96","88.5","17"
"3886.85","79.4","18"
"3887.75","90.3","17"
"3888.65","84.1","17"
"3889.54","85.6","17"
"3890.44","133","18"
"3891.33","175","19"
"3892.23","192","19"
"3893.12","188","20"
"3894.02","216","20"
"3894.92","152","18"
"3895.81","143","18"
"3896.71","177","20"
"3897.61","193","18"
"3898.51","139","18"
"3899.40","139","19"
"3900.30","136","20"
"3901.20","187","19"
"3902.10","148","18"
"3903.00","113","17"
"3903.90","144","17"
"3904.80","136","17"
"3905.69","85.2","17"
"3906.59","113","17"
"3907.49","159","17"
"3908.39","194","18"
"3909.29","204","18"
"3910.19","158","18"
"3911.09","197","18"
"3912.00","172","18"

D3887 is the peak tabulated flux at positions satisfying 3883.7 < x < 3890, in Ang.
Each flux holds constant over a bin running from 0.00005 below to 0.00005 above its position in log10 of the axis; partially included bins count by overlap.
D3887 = 147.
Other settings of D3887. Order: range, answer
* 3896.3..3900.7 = 193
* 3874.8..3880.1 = 146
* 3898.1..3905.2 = 187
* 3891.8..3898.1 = 216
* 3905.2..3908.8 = 194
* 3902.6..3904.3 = 144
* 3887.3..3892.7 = 192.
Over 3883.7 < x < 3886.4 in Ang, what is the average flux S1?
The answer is 123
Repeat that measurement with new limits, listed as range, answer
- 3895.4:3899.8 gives 159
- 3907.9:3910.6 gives 185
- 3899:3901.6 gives 153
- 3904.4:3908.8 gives 137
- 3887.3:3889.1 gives 87.1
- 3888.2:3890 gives 85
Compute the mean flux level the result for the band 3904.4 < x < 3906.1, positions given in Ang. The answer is 111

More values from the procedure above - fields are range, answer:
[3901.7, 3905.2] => 135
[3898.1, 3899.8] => 140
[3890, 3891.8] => 155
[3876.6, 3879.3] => 107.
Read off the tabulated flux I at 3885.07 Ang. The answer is 134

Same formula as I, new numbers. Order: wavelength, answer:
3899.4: 139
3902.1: 148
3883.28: 127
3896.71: 177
